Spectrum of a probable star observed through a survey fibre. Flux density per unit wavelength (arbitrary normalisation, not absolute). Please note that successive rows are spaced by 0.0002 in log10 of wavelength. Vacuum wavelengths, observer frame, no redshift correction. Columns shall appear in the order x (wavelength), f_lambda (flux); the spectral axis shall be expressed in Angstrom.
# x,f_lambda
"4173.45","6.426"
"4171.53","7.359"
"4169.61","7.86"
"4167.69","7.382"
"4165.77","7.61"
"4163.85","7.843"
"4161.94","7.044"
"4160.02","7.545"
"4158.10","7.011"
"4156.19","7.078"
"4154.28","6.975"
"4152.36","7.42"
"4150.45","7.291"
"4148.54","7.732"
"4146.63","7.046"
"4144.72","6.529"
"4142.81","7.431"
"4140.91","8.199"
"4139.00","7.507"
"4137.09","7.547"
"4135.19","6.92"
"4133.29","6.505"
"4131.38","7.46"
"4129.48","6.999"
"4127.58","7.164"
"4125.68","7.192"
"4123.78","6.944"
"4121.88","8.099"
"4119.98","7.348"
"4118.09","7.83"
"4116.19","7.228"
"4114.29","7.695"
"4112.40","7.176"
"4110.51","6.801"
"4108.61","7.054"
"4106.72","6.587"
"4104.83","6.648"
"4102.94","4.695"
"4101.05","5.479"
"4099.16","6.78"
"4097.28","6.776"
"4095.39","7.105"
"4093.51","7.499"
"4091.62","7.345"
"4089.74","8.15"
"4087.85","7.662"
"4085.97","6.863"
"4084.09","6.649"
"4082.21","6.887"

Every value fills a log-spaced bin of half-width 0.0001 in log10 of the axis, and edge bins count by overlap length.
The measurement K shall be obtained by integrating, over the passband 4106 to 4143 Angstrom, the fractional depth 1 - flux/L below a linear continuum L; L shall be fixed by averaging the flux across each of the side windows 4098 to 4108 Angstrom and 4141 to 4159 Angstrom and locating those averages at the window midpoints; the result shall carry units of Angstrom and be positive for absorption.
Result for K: -3.82 Angstrom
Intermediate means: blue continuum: 6.09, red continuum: 7.22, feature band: 7.29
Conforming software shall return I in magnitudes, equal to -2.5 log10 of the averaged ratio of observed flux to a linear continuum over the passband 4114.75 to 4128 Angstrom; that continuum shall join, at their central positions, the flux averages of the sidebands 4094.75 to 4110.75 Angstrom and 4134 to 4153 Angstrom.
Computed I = -0.09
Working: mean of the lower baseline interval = 6.41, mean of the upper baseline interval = 7.35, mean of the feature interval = 7.42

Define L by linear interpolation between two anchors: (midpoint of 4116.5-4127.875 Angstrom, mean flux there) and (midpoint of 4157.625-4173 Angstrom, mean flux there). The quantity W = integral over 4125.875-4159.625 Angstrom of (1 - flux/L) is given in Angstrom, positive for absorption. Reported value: 0.9 Angstrom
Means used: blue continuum 7.43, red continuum 7.44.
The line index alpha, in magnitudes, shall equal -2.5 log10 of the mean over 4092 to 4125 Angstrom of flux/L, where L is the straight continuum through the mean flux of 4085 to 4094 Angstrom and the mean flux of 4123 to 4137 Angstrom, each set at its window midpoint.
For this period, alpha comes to 0.05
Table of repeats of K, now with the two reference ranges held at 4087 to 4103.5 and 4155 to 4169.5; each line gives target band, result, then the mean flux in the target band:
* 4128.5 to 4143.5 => -0.3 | 7.32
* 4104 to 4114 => 0.1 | 6.91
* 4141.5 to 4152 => 0.0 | 7.26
